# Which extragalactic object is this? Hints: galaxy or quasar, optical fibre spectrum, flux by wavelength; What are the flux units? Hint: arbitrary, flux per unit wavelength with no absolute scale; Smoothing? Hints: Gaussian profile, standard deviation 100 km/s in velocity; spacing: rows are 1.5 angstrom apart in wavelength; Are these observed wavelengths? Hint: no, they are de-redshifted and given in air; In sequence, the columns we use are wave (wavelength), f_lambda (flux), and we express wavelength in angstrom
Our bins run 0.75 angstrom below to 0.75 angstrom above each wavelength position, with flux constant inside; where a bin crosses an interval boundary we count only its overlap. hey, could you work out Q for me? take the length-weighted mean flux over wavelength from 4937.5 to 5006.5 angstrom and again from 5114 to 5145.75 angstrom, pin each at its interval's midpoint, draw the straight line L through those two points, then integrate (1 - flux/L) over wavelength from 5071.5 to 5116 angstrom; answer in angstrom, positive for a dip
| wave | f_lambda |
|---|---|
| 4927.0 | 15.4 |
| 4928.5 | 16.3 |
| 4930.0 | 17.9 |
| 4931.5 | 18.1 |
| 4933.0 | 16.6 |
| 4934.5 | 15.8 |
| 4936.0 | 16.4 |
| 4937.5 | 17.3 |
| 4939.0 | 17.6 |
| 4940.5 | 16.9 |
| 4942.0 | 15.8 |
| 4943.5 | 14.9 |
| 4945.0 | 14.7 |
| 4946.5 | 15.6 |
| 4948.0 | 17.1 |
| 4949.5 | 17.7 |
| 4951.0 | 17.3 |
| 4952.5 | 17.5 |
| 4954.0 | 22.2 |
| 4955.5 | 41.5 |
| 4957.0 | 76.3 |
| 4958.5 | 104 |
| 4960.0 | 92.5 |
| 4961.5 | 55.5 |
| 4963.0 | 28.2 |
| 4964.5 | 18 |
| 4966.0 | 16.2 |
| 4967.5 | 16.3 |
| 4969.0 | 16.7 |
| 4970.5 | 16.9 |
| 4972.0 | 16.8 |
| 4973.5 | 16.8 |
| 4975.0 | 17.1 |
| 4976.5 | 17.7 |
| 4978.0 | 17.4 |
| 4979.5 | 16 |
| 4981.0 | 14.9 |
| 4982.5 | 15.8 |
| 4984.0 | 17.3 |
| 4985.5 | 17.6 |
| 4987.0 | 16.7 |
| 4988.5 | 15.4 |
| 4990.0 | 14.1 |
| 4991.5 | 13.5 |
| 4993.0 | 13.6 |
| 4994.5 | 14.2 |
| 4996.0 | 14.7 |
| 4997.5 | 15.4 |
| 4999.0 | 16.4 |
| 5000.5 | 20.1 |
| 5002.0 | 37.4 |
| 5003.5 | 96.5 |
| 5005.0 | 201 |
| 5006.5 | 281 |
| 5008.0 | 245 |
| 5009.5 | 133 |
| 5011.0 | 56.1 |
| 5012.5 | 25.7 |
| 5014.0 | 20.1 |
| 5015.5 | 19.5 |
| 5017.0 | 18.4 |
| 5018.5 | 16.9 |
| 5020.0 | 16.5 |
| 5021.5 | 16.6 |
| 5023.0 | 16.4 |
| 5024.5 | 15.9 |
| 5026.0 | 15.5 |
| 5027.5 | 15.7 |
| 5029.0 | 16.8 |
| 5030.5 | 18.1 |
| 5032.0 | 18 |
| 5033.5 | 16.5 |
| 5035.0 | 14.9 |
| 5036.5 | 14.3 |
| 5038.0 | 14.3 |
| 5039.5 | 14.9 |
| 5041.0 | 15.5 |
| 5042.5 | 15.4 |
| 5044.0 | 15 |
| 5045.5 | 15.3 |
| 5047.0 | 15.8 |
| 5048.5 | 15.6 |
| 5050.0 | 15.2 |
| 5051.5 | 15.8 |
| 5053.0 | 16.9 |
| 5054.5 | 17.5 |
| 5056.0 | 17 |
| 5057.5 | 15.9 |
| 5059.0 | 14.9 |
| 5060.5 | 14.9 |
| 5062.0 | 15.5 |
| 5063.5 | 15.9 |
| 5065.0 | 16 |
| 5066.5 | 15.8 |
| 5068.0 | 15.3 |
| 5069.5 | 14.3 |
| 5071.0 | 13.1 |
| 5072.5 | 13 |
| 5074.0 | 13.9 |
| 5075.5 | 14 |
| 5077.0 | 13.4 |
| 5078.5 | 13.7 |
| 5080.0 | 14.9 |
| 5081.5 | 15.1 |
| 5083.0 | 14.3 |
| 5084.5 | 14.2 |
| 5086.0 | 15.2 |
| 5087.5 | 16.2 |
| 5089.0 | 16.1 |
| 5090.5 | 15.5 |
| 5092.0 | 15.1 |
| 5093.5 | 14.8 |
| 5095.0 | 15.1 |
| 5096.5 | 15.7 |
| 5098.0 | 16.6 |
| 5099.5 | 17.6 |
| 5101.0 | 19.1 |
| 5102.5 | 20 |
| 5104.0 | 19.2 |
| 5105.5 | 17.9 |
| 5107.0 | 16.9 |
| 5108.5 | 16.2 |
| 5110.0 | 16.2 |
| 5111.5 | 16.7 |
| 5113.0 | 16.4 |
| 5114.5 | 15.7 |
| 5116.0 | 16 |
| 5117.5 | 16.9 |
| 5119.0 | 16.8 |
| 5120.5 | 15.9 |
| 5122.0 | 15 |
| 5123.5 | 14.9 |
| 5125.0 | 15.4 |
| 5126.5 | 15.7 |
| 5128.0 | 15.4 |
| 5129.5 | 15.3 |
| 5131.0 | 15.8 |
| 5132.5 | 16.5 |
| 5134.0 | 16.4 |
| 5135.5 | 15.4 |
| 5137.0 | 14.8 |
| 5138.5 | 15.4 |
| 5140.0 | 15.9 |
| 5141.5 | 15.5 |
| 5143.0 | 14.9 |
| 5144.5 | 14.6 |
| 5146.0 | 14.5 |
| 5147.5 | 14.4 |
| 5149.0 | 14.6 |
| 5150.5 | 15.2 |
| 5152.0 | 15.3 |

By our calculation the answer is 7.8 angstrom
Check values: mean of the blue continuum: 32.1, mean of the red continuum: 15.6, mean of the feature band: 15.8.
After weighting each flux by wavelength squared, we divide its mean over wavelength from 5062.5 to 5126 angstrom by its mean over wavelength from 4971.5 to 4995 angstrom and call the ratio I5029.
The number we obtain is 1.03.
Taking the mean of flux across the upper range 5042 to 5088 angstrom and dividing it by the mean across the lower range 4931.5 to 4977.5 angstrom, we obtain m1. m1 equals 0.6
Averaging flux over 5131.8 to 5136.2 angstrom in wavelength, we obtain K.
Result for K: 16.1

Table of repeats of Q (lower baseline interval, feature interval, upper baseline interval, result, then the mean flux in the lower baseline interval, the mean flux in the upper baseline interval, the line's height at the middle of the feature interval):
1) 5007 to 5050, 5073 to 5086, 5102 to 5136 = 5.0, 31.6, 16.4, 23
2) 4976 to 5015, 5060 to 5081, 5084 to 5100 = 8.1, 52.6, 15.6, 23.9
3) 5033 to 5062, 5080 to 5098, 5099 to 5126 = 1.2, 15.5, 16.8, 16.4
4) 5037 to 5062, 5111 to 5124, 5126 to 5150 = -0.6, 15.6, 15.3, 15.4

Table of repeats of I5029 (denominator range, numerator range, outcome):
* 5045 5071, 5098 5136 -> 1.08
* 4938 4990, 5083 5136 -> 0.68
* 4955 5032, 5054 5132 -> 0.40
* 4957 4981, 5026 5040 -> 0.51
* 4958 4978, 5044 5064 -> 0.52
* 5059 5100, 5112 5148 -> 1.06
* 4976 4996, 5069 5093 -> 0.96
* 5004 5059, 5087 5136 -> 0.43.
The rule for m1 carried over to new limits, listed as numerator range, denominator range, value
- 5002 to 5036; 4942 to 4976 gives 1.93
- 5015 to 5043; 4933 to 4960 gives 0.57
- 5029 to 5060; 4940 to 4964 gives 0.45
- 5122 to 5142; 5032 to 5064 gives 1.00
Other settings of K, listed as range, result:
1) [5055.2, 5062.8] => 15.7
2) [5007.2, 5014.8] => 96.7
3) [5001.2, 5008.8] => 171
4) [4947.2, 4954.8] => 18.5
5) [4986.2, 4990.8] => 15.4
